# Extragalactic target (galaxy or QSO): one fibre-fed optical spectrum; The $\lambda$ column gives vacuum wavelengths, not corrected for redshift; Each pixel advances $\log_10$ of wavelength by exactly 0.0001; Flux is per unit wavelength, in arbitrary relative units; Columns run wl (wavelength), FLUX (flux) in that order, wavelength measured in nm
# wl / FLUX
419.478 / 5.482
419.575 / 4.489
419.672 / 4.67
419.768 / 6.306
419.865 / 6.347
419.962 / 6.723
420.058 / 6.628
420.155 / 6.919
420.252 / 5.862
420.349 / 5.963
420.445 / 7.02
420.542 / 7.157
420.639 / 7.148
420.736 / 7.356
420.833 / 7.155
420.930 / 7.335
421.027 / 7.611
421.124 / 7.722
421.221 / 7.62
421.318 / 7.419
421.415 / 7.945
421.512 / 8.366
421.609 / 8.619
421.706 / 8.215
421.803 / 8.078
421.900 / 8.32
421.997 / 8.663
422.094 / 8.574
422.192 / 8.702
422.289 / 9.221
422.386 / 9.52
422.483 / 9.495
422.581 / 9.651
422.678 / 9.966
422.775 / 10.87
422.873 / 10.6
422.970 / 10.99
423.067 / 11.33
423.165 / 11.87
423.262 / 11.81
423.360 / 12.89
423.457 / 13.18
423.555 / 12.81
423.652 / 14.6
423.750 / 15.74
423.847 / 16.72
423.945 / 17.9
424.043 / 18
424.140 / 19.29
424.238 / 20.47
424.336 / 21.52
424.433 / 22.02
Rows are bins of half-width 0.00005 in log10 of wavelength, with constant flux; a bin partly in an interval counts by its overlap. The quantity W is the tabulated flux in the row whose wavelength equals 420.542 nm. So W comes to 7.157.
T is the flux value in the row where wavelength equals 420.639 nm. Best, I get 7.148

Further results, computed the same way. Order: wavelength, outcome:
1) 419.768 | 6.306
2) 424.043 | 18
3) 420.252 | 5.862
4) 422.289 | 9.221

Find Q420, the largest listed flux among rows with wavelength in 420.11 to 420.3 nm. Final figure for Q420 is 6.919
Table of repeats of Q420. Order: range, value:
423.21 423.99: 17.9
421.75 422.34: 9.221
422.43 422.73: 9.966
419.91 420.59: 7.157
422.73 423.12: 11.33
